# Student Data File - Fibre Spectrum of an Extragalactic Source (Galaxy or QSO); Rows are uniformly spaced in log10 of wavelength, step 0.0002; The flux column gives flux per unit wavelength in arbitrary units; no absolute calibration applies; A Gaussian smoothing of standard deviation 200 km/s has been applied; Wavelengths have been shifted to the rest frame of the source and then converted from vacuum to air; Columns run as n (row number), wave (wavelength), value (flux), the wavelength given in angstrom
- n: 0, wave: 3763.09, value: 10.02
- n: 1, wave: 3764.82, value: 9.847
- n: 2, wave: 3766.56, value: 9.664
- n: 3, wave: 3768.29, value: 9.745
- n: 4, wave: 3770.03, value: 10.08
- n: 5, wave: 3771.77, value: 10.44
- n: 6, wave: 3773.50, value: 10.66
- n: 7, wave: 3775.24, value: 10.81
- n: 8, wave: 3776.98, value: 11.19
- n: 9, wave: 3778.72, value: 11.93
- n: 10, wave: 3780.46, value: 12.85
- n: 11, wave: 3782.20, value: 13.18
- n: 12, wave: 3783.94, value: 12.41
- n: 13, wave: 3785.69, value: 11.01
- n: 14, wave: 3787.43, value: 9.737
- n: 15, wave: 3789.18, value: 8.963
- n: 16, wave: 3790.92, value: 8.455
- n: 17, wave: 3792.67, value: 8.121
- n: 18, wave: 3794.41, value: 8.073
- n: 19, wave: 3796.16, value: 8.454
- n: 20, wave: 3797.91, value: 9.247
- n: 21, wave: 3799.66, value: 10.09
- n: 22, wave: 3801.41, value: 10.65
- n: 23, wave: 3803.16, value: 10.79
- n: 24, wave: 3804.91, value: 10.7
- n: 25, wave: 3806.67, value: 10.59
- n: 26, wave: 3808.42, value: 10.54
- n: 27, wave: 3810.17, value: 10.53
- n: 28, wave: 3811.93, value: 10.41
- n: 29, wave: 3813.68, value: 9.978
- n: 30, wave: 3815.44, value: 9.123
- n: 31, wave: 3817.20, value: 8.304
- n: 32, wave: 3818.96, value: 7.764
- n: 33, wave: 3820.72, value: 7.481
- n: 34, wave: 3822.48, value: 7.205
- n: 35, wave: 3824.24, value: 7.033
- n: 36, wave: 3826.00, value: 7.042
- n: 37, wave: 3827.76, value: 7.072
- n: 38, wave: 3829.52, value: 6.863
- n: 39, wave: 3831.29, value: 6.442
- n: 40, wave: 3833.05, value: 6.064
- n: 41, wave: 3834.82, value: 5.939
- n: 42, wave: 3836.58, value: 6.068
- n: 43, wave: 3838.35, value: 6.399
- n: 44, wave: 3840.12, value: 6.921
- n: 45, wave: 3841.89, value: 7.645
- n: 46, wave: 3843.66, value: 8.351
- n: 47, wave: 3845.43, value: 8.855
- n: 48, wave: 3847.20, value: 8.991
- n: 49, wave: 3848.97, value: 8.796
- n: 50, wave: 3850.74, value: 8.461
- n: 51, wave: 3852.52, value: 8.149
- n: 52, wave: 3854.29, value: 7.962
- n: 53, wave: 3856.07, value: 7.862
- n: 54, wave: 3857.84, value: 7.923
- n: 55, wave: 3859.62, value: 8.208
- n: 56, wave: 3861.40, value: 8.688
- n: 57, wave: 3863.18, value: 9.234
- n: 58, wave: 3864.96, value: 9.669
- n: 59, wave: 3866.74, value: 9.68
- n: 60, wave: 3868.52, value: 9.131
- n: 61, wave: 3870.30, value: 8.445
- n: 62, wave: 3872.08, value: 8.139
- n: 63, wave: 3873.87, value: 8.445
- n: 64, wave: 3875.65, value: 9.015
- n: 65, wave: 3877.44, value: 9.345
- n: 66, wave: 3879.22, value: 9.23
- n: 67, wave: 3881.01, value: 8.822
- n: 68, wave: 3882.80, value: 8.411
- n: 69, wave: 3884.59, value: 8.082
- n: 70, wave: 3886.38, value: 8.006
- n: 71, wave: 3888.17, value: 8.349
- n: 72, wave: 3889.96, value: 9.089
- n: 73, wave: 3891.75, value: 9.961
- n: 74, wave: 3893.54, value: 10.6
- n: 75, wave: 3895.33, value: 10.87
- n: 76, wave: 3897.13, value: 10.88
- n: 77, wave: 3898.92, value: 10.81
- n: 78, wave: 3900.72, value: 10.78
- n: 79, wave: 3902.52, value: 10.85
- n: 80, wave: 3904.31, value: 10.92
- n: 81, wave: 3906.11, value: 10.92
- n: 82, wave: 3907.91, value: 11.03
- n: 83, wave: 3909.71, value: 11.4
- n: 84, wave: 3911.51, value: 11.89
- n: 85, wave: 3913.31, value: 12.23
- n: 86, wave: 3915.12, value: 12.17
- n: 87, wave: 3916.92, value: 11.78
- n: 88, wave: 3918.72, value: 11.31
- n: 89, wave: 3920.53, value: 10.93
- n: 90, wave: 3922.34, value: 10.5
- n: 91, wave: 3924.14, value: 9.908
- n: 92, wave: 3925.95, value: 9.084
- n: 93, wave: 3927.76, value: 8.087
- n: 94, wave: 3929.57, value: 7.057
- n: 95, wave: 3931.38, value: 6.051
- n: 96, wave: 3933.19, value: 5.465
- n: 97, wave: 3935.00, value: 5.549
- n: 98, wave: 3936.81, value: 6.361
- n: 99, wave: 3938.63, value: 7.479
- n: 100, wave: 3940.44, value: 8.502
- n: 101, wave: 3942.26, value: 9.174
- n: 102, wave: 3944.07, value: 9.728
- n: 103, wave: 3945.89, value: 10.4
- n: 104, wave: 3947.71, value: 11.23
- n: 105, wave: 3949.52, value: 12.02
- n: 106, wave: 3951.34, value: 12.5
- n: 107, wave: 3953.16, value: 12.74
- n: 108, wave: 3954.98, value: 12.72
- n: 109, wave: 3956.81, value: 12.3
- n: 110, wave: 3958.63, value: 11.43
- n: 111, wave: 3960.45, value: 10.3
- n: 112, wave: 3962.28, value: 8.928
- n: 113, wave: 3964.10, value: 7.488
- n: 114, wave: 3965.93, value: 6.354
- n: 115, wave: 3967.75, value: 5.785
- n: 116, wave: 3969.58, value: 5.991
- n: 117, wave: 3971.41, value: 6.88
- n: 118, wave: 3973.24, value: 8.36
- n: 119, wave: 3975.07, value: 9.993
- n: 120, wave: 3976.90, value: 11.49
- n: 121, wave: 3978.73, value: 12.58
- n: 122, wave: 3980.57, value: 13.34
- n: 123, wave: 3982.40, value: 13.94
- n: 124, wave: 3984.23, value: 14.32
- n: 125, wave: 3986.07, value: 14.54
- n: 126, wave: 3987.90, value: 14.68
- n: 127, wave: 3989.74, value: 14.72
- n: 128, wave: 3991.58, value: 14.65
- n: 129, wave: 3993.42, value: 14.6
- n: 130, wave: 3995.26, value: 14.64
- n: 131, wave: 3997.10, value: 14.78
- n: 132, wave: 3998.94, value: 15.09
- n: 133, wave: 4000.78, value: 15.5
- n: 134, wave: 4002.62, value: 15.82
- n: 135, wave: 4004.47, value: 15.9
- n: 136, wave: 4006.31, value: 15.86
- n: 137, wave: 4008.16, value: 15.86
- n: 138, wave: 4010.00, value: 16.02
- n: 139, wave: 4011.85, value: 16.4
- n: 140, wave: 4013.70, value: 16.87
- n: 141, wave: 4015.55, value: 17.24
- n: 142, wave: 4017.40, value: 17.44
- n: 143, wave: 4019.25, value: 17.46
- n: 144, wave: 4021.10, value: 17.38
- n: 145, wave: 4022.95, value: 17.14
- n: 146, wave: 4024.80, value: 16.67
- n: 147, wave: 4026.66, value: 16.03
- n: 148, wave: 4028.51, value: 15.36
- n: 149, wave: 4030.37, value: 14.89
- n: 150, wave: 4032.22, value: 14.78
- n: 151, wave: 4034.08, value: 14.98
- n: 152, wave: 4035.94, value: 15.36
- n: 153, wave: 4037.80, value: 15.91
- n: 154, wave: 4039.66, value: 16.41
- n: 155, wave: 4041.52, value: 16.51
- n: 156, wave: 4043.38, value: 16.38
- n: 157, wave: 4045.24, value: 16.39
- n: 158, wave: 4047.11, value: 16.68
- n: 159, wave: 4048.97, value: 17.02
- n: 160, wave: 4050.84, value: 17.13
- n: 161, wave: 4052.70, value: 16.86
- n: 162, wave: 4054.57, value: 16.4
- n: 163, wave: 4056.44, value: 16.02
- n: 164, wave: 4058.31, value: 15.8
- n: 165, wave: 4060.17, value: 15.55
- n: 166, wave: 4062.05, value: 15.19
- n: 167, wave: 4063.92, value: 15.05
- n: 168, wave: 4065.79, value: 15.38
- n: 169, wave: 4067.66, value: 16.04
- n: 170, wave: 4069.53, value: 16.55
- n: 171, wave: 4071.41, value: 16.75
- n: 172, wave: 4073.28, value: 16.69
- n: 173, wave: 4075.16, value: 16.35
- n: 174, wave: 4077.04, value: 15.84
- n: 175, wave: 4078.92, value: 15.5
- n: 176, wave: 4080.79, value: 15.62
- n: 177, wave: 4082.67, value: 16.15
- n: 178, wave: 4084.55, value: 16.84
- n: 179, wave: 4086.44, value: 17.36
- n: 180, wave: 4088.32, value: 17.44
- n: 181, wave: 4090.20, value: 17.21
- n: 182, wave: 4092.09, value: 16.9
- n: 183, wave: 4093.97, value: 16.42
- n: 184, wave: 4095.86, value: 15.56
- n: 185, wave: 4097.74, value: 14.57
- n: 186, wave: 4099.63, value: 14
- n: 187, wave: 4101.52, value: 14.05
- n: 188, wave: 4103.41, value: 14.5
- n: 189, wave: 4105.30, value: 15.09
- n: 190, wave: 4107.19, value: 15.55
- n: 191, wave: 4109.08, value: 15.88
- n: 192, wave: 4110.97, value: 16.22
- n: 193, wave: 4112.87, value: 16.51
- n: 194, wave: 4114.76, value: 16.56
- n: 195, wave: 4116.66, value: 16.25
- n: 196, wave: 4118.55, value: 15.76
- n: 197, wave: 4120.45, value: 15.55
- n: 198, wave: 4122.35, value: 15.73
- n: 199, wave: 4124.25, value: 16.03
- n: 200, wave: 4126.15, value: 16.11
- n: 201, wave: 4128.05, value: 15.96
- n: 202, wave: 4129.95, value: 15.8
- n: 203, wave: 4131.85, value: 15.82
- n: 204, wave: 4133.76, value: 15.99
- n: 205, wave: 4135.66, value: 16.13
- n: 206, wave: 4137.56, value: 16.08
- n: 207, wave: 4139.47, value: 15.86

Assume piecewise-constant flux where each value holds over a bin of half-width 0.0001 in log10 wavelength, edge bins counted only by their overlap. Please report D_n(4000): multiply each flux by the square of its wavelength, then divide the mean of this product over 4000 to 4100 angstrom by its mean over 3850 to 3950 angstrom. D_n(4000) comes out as 1.9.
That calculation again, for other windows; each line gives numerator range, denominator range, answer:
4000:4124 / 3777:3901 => 2.01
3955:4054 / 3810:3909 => 1.76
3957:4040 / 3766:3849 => 1.67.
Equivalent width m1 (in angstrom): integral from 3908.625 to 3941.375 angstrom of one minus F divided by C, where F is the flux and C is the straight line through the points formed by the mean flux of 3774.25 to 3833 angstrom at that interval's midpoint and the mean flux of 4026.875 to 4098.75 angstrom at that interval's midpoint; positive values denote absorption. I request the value 8.60 angstrom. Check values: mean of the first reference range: 9.43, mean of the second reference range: 16.1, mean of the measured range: 9.21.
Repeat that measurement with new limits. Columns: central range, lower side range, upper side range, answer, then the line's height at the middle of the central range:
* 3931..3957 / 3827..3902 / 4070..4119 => 3.92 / 11.1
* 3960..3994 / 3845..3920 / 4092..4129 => 3.35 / 12.1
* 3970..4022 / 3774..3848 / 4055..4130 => -3.22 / 13.5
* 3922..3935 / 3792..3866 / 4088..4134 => 3.84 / 11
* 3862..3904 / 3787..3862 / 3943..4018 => 2.55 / 10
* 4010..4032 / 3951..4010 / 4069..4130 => -4.77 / 13.6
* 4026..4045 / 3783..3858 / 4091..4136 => -2.59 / 13.8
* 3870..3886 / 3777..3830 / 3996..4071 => 4.13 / 11.7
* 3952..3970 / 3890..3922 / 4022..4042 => 4.88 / 13.1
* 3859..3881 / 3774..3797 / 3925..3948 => 0.19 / 9.02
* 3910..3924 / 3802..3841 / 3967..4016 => -0.34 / 11.2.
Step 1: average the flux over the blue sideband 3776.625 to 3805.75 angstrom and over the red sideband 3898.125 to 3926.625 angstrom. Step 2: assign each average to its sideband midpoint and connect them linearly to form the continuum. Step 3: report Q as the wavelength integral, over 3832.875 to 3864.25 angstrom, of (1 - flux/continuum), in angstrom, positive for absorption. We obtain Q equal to 8.3 angstrom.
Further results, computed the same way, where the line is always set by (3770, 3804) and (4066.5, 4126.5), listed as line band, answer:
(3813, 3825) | 3.1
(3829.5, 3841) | 5.0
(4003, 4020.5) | -2.6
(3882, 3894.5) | 3.3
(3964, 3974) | 5.1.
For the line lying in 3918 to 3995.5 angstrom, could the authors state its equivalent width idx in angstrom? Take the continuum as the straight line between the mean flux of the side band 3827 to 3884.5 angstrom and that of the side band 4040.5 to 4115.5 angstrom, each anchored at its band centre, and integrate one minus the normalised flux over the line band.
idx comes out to 9.8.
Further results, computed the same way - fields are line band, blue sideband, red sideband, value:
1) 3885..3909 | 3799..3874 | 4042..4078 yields 0.8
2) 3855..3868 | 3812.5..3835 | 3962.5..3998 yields -0.4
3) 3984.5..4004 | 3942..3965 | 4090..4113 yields -4.4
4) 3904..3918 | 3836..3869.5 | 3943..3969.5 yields -3.4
